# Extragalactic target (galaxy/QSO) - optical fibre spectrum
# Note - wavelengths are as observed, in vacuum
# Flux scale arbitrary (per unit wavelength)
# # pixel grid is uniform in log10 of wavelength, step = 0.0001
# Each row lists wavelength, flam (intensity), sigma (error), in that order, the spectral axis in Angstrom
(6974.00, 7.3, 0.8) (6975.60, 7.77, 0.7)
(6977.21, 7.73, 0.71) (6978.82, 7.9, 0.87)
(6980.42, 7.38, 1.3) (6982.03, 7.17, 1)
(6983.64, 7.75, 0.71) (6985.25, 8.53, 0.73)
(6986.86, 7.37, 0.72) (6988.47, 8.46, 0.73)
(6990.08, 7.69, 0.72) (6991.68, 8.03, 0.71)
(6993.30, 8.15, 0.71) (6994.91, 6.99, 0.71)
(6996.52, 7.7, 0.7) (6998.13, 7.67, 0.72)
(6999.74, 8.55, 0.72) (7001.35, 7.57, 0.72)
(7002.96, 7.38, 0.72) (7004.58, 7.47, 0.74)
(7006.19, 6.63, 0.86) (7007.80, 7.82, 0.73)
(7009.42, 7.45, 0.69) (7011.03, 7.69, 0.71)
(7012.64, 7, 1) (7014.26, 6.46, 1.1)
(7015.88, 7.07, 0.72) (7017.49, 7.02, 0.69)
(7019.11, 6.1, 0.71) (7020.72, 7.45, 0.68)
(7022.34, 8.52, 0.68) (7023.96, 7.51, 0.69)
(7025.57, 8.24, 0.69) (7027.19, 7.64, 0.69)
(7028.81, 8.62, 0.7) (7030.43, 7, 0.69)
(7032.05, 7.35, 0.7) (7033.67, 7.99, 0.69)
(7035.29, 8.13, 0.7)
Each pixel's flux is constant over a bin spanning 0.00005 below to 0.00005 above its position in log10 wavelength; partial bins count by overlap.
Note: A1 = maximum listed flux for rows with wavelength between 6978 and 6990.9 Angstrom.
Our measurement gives 8.53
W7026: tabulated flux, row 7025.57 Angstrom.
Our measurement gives 8.24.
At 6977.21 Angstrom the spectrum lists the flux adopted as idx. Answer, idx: 7.73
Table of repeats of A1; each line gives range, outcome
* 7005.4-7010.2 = 7.82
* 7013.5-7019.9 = 7.07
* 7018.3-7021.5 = 7.45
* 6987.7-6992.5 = 8.46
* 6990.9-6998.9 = 8.15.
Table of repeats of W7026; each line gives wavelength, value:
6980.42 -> 7.38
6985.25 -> 8.53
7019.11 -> 6.1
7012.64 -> 7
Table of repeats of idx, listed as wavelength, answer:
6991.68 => 8.03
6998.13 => 7.67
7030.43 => 7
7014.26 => 6.46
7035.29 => 8.13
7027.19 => 7.64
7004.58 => 7.47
